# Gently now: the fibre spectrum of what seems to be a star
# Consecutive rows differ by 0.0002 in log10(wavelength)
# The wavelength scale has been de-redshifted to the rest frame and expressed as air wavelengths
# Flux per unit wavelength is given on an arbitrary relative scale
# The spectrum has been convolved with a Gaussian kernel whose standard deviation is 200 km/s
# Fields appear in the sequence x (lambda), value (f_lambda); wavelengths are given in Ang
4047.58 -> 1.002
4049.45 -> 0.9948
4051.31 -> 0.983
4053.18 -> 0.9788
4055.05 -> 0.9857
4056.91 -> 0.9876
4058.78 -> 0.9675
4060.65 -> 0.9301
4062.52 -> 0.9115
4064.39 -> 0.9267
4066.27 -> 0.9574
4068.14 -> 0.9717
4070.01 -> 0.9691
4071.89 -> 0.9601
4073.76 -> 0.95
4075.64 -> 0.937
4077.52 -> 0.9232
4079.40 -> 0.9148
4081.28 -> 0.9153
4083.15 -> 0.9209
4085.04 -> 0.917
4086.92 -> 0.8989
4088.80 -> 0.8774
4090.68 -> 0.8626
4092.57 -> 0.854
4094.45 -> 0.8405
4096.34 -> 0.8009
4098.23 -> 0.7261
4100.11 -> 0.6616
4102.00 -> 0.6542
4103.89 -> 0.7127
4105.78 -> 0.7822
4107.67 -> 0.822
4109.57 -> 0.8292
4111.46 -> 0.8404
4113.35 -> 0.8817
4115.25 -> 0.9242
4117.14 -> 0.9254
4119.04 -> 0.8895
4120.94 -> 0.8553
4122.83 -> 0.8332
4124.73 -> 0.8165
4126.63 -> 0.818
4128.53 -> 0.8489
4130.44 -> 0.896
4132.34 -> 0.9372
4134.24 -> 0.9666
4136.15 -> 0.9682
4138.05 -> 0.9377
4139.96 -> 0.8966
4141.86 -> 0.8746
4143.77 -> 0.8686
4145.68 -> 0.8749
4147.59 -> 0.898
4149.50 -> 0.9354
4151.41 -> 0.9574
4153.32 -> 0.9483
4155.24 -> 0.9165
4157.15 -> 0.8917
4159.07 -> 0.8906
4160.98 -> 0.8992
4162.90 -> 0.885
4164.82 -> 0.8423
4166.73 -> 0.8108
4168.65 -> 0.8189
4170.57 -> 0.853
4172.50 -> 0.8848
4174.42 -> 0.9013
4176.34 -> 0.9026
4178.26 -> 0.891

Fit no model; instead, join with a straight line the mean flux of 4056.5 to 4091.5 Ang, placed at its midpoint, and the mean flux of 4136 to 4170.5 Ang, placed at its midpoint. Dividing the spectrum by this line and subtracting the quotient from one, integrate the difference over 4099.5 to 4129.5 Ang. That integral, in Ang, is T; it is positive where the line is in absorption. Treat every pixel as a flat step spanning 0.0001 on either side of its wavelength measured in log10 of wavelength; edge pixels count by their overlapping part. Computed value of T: 3.0 Ang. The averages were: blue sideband 0.931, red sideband 0.893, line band 0.82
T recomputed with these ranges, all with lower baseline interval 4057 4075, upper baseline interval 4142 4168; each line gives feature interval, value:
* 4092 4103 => 2.10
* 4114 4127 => 0.66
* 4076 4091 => 0.52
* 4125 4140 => 0.03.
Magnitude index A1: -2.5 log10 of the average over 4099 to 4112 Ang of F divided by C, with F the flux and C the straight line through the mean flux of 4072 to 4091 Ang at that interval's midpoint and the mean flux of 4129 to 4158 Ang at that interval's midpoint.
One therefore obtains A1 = 0.21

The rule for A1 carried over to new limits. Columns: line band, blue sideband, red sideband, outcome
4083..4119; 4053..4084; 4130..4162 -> 0.13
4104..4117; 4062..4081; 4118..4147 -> 0.08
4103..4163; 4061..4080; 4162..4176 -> 0.01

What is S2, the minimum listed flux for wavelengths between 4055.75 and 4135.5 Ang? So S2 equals 0.6542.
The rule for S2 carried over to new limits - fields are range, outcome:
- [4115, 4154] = 0.8165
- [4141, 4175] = 0.8108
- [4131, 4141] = 0.8966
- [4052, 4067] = 0.9115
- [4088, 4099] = 0.7261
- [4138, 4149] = 0.8686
